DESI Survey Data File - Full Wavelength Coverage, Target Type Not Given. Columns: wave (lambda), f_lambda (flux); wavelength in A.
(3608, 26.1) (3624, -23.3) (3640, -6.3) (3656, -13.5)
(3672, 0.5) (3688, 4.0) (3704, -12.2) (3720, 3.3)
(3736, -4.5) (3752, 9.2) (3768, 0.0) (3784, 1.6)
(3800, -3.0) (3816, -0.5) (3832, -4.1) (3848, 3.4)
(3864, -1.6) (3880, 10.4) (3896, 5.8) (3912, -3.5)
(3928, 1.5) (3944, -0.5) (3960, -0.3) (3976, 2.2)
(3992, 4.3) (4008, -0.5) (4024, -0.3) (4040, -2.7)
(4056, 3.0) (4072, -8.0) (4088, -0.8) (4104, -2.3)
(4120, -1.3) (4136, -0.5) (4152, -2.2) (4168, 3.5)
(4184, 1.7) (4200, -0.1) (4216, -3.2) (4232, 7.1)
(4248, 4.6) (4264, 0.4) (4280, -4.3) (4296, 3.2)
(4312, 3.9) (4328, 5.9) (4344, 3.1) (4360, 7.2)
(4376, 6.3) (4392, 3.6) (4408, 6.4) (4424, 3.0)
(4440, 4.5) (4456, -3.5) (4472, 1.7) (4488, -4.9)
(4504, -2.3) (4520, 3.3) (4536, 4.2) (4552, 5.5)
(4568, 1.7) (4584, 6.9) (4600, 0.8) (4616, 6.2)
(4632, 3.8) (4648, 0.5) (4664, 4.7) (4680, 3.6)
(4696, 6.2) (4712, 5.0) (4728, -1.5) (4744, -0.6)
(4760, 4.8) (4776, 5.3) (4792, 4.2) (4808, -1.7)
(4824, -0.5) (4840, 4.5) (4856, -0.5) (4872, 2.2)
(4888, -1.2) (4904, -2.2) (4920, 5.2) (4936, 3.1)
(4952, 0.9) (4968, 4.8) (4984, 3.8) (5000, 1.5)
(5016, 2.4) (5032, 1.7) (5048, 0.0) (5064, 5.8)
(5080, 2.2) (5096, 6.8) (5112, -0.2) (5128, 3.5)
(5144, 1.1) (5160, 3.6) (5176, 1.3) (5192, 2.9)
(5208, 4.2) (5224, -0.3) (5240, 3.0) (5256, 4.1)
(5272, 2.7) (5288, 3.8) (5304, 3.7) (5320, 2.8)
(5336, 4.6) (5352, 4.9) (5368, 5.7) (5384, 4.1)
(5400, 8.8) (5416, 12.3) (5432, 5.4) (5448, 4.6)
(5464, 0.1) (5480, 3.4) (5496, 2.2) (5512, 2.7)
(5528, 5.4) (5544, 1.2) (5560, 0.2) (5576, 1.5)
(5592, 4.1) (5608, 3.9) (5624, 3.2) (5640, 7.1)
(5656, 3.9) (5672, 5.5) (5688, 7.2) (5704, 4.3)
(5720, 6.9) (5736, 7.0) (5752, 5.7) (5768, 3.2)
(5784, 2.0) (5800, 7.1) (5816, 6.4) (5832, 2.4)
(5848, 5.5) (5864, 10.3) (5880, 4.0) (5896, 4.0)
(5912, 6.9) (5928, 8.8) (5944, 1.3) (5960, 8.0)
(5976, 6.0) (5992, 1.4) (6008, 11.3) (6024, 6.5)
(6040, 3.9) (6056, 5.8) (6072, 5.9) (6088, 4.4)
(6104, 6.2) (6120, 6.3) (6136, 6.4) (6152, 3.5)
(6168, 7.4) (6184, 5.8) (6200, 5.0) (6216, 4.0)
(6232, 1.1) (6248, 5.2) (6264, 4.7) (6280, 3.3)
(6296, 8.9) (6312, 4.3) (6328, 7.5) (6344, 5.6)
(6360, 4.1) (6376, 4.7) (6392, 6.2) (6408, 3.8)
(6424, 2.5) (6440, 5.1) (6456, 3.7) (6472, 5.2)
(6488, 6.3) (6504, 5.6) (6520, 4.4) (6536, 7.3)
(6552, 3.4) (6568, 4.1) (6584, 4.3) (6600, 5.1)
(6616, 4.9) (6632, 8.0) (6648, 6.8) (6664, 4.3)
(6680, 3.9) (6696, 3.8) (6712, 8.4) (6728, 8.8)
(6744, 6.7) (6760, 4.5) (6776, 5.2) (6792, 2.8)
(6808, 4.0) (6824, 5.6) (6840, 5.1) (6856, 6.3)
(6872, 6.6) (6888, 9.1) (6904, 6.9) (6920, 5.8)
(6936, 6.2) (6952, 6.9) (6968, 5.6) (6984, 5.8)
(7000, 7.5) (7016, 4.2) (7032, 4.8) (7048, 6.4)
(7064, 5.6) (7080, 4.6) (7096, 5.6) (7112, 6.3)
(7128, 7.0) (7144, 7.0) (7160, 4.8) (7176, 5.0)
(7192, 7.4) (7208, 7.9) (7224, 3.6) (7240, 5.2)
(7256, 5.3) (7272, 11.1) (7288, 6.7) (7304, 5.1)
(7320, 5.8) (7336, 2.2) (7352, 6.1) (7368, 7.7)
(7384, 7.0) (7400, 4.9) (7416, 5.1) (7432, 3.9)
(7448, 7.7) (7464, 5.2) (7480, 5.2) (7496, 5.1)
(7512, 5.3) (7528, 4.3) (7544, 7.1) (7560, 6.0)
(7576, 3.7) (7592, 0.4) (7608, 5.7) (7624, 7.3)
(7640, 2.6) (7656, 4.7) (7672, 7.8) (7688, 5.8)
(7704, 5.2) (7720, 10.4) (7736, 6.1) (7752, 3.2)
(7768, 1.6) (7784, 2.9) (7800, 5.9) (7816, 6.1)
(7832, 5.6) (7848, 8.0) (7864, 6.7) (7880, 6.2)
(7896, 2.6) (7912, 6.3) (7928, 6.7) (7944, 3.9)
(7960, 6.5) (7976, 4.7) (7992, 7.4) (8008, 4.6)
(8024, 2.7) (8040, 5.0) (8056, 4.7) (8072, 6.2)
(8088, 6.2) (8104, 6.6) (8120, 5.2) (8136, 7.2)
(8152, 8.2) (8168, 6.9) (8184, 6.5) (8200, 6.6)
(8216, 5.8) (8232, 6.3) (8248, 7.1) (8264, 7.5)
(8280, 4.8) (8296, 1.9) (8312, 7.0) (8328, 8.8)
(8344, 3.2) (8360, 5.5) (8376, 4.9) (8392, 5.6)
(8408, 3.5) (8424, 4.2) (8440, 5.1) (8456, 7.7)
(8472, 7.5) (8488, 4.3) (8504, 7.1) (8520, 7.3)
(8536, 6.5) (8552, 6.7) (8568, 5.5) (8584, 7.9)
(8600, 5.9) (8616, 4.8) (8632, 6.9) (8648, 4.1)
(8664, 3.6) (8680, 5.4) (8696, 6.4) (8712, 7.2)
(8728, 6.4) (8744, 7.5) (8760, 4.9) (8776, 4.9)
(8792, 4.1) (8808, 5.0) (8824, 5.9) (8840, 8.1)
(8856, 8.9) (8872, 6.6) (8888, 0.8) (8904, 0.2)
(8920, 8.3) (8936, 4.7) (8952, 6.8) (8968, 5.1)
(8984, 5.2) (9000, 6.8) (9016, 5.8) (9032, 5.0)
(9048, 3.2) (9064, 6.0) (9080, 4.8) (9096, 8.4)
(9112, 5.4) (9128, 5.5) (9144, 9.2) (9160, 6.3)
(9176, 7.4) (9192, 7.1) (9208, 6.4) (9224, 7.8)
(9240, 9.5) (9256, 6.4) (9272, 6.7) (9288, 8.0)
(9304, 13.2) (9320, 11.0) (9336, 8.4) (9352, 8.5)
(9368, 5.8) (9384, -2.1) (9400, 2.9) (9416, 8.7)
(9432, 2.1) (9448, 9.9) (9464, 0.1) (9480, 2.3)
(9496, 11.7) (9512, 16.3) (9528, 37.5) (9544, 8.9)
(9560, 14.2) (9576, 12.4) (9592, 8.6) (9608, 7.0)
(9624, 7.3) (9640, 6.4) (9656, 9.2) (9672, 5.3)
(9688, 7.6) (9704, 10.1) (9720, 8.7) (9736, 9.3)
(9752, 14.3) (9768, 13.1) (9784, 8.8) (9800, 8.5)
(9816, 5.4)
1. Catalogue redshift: 0.451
